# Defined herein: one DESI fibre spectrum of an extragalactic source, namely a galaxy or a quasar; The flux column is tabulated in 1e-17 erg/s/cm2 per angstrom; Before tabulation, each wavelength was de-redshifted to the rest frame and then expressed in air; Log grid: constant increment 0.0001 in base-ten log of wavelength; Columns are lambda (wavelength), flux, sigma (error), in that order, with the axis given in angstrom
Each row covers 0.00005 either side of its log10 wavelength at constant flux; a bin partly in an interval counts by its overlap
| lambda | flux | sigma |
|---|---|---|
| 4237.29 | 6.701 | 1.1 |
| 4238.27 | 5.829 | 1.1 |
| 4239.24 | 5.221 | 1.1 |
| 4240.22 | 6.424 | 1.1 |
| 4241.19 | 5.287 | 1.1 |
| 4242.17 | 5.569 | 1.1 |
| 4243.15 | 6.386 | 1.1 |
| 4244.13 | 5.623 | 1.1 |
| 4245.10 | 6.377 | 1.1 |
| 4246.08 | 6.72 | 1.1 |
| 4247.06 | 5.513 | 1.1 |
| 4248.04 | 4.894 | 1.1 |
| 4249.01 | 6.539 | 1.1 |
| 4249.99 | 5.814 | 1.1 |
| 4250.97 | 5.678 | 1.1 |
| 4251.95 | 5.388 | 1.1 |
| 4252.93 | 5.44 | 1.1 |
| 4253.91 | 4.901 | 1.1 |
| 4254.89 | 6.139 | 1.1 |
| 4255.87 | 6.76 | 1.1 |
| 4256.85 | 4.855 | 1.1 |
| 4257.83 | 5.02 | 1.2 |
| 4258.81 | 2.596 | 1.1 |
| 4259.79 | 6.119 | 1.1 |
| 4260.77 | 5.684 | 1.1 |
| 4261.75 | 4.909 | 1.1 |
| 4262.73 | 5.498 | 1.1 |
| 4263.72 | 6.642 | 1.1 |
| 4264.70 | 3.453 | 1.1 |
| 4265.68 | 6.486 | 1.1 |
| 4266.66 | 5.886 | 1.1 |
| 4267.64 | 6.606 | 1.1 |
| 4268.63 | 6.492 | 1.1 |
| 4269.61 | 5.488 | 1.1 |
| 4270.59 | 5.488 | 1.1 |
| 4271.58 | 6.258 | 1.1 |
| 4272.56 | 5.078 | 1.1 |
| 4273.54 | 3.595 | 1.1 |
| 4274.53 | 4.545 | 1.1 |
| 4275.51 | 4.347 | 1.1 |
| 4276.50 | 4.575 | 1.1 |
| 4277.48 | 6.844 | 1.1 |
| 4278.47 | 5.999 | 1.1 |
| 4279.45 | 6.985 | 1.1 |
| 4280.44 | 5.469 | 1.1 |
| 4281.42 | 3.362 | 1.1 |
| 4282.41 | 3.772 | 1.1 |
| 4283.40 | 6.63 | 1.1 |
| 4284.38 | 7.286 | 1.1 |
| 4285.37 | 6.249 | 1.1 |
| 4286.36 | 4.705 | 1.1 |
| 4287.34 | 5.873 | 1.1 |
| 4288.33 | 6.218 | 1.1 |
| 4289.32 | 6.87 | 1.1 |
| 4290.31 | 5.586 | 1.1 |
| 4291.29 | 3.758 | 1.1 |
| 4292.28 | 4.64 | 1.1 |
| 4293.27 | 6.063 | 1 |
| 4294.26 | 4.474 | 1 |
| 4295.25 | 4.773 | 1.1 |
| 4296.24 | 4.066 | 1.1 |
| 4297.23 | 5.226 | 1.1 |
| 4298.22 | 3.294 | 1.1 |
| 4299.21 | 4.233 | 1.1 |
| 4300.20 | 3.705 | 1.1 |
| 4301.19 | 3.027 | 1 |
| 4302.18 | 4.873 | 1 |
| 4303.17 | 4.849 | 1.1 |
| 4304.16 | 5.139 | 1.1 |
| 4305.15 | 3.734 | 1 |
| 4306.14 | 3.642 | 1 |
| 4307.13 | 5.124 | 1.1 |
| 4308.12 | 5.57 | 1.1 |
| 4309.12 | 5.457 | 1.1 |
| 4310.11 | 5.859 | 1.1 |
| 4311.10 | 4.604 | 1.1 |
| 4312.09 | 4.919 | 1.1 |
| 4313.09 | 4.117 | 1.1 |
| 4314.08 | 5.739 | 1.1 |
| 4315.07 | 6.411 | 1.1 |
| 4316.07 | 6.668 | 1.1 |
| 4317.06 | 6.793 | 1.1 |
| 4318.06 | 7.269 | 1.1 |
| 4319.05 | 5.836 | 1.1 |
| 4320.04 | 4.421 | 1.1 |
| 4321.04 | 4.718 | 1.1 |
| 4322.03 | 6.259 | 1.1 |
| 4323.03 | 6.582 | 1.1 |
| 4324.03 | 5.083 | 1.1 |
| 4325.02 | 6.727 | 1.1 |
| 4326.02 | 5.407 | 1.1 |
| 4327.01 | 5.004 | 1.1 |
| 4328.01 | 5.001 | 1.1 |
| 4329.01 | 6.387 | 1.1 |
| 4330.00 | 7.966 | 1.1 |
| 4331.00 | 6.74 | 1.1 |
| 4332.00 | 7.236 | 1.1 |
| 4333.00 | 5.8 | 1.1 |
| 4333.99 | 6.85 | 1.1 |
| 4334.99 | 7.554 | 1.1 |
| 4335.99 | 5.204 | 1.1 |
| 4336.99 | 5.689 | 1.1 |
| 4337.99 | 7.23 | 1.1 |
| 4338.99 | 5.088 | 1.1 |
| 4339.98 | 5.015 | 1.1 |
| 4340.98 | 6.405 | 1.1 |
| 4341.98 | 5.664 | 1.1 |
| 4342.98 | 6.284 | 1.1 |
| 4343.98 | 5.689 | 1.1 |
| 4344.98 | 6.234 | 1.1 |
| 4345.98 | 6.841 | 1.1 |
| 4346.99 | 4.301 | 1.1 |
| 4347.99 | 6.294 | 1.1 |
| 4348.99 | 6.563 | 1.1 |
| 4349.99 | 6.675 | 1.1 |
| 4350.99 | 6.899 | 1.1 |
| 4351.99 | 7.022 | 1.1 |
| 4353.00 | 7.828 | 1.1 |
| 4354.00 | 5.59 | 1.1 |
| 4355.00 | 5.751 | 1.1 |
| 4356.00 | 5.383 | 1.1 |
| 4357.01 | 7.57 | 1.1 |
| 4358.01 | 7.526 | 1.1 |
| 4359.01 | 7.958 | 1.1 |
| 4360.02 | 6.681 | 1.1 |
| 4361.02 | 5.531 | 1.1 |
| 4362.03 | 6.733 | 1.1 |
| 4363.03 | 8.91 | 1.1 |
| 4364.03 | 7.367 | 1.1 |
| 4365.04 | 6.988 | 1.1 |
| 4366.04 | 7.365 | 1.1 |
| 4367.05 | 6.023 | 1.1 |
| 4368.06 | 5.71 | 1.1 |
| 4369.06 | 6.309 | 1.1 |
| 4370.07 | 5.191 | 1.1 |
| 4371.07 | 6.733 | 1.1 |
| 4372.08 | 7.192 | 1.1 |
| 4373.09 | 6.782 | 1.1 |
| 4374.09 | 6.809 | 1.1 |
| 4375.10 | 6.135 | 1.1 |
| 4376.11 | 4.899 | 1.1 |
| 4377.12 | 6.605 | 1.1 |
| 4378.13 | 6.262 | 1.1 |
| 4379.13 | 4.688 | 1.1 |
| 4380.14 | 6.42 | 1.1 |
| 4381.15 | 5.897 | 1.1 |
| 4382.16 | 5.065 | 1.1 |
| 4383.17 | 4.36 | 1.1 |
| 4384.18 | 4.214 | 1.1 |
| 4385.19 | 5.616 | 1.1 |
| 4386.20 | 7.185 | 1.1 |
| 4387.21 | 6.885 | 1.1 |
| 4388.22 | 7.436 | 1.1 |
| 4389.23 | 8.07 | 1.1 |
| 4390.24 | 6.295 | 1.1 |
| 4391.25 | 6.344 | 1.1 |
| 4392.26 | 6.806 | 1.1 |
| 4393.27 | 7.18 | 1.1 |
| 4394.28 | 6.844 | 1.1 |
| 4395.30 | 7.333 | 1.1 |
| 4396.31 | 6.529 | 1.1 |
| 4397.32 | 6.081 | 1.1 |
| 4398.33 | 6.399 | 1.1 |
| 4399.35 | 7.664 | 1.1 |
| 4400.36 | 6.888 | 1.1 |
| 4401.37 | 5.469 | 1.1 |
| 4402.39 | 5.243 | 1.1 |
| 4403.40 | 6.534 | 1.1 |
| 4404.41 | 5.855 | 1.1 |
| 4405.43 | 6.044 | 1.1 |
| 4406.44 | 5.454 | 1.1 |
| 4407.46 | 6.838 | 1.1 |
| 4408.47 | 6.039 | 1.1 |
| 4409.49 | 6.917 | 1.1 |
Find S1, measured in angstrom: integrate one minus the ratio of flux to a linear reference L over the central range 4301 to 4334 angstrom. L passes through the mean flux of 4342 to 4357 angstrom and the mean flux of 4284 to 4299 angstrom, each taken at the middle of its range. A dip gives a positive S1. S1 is 0.7 angstrom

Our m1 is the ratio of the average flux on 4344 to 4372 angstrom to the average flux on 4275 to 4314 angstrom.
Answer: 1.3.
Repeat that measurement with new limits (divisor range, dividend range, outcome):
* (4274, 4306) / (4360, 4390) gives 1.26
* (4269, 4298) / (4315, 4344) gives 1.15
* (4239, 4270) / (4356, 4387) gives 1.12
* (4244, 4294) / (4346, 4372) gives 1.20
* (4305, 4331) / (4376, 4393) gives 1.08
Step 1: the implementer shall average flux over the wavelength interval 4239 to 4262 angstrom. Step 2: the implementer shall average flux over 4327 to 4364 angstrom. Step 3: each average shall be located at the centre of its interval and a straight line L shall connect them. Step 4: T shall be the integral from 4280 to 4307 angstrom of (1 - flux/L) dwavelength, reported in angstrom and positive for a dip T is 4.9 angstrom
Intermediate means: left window 5.59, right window 6.44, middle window 4.87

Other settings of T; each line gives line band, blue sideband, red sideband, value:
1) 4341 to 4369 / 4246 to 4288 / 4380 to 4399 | -2.0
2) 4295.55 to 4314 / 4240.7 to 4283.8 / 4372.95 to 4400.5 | 3.9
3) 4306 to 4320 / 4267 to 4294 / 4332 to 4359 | 0.8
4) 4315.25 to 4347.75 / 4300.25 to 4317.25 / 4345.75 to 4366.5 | -1.3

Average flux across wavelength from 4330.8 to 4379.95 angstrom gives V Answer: 6.4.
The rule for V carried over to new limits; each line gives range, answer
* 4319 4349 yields 6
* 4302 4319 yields 5.36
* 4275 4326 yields 5.26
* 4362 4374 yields 6.78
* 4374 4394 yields 6.15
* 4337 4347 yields 5.94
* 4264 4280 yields 5.52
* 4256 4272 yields 5.49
